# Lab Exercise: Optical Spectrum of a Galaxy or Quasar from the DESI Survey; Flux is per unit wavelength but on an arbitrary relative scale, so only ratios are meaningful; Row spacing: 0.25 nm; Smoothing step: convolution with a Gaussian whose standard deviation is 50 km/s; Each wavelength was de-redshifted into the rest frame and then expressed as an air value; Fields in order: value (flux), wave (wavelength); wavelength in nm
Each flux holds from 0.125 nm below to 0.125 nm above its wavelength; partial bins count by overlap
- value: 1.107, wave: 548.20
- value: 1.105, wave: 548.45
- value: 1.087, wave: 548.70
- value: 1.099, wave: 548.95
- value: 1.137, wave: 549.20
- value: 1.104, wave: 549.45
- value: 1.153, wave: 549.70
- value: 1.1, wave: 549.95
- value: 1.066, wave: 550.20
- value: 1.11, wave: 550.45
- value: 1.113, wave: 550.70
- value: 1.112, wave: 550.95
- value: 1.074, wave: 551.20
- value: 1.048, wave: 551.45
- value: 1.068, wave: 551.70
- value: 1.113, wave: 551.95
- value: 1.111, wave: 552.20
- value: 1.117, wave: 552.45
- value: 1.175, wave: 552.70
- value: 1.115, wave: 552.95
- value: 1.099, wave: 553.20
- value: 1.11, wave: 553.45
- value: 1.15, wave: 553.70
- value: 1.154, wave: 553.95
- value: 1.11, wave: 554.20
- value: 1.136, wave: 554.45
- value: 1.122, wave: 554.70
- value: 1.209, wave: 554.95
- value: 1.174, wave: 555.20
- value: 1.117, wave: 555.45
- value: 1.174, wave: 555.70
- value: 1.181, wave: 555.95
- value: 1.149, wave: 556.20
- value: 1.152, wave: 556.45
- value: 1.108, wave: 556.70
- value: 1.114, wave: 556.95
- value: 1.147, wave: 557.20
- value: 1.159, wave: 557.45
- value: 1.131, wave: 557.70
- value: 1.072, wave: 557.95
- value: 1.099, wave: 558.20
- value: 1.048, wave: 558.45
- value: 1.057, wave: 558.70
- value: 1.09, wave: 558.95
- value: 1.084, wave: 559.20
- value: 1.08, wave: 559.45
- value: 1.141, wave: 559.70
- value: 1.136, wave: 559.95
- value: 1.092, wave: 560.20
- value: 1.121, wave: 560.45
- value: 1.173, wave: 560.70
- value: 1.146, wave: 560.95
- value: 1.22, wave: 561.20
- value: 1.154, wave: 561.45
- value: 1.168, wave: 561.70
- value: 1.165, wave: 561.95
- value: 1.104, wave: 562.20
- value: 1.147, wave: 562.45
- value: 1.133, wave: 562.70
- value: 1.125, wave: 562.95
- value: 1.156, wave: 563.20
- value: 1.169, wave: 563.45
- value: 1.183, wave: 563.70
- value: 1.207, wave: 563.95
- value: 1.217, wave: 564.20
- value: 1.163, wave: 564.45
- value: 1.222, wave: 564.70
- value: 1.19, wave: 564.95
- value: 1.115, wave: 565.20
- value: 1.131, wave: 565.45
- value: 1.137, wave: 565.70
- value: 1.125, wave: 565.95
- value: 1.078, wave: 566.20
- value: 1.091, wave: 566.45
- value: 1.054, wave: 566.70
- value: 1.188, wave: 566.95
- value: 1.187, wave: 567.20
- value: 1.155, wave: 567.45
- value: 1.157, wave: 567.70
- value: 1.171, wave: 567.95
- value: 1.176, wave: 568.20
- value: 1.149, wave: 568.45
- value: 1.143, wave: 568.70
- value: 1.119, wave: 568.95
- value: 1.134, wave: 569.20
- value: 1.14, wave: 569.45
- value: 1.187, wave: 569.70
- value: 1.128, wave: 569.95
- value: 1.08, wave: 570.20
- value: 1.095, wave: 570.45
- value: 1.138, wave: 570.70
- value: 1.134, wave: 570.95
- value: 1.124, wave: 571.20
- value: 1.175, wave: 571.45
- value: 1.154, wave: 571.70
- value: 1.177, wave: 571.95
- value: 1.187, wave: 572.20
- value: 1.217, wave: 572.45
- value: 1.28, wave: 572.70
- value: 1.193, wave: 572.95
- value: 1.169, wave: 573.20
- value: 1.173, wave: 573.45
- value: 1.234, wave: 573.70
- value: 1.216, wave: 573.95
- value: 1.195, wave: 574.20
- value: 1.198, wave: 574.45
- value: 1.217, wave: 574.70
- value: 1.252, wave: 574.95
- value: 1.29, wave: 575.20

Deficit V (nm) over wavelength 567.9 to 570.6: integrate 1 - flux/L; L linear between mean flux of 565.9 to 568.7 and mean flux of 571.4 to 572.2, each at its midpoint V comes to 0.04 nm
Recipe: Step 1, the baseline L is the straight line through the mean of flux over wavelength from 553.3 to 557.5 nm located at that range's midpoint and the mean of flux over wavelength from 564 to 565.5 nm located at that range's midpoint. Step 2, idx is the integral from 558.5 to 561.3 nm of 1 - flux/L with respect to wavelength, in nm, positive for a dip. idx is 0.10 nm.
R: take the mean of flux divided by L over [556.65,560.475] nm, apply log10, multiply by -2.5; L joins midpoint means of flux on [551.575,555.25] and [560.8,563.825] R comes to 0.04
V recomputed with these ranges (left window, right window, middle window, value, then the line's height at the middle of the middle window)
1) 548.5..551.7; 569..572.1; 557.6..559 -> 0.04 nm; 1.11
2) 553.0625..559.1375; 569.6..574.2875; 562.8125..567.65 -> 0.00 nm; 1.15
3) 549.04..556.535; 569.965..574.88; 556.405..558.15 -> 0.02 nm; 1.14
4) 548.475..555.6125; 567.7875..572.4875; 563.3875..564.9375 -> -0.08 nm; 1.14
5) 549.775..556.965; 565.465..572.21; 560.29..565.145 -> -0.14 nm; 1.13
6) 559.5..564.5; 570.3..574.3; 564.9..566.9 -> 0.08 nm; 1.16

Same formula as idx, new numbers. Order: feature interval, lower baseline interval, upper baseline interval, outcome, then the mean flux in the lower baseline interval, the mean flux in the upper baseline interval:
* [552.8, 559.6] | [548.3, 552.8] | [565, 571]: -0.06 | 1.1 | 1.13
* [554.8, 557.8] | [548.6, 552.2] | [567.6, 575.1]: -0.09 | 1.1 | 1.17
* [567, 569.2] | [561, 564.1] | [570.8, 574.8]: 0.04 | 1.16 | 1.19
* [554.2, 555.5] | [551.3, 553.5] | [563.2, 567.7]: -0.04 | 1.11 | 1.15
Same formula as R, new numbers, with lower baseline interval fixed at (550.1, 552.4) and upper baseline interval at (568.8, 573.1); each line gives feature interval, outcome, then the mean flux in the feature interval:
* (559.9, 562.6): -0.02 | 1.15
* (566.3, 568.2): 0.00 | 1.14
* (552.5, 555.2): -0.04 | 1.14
